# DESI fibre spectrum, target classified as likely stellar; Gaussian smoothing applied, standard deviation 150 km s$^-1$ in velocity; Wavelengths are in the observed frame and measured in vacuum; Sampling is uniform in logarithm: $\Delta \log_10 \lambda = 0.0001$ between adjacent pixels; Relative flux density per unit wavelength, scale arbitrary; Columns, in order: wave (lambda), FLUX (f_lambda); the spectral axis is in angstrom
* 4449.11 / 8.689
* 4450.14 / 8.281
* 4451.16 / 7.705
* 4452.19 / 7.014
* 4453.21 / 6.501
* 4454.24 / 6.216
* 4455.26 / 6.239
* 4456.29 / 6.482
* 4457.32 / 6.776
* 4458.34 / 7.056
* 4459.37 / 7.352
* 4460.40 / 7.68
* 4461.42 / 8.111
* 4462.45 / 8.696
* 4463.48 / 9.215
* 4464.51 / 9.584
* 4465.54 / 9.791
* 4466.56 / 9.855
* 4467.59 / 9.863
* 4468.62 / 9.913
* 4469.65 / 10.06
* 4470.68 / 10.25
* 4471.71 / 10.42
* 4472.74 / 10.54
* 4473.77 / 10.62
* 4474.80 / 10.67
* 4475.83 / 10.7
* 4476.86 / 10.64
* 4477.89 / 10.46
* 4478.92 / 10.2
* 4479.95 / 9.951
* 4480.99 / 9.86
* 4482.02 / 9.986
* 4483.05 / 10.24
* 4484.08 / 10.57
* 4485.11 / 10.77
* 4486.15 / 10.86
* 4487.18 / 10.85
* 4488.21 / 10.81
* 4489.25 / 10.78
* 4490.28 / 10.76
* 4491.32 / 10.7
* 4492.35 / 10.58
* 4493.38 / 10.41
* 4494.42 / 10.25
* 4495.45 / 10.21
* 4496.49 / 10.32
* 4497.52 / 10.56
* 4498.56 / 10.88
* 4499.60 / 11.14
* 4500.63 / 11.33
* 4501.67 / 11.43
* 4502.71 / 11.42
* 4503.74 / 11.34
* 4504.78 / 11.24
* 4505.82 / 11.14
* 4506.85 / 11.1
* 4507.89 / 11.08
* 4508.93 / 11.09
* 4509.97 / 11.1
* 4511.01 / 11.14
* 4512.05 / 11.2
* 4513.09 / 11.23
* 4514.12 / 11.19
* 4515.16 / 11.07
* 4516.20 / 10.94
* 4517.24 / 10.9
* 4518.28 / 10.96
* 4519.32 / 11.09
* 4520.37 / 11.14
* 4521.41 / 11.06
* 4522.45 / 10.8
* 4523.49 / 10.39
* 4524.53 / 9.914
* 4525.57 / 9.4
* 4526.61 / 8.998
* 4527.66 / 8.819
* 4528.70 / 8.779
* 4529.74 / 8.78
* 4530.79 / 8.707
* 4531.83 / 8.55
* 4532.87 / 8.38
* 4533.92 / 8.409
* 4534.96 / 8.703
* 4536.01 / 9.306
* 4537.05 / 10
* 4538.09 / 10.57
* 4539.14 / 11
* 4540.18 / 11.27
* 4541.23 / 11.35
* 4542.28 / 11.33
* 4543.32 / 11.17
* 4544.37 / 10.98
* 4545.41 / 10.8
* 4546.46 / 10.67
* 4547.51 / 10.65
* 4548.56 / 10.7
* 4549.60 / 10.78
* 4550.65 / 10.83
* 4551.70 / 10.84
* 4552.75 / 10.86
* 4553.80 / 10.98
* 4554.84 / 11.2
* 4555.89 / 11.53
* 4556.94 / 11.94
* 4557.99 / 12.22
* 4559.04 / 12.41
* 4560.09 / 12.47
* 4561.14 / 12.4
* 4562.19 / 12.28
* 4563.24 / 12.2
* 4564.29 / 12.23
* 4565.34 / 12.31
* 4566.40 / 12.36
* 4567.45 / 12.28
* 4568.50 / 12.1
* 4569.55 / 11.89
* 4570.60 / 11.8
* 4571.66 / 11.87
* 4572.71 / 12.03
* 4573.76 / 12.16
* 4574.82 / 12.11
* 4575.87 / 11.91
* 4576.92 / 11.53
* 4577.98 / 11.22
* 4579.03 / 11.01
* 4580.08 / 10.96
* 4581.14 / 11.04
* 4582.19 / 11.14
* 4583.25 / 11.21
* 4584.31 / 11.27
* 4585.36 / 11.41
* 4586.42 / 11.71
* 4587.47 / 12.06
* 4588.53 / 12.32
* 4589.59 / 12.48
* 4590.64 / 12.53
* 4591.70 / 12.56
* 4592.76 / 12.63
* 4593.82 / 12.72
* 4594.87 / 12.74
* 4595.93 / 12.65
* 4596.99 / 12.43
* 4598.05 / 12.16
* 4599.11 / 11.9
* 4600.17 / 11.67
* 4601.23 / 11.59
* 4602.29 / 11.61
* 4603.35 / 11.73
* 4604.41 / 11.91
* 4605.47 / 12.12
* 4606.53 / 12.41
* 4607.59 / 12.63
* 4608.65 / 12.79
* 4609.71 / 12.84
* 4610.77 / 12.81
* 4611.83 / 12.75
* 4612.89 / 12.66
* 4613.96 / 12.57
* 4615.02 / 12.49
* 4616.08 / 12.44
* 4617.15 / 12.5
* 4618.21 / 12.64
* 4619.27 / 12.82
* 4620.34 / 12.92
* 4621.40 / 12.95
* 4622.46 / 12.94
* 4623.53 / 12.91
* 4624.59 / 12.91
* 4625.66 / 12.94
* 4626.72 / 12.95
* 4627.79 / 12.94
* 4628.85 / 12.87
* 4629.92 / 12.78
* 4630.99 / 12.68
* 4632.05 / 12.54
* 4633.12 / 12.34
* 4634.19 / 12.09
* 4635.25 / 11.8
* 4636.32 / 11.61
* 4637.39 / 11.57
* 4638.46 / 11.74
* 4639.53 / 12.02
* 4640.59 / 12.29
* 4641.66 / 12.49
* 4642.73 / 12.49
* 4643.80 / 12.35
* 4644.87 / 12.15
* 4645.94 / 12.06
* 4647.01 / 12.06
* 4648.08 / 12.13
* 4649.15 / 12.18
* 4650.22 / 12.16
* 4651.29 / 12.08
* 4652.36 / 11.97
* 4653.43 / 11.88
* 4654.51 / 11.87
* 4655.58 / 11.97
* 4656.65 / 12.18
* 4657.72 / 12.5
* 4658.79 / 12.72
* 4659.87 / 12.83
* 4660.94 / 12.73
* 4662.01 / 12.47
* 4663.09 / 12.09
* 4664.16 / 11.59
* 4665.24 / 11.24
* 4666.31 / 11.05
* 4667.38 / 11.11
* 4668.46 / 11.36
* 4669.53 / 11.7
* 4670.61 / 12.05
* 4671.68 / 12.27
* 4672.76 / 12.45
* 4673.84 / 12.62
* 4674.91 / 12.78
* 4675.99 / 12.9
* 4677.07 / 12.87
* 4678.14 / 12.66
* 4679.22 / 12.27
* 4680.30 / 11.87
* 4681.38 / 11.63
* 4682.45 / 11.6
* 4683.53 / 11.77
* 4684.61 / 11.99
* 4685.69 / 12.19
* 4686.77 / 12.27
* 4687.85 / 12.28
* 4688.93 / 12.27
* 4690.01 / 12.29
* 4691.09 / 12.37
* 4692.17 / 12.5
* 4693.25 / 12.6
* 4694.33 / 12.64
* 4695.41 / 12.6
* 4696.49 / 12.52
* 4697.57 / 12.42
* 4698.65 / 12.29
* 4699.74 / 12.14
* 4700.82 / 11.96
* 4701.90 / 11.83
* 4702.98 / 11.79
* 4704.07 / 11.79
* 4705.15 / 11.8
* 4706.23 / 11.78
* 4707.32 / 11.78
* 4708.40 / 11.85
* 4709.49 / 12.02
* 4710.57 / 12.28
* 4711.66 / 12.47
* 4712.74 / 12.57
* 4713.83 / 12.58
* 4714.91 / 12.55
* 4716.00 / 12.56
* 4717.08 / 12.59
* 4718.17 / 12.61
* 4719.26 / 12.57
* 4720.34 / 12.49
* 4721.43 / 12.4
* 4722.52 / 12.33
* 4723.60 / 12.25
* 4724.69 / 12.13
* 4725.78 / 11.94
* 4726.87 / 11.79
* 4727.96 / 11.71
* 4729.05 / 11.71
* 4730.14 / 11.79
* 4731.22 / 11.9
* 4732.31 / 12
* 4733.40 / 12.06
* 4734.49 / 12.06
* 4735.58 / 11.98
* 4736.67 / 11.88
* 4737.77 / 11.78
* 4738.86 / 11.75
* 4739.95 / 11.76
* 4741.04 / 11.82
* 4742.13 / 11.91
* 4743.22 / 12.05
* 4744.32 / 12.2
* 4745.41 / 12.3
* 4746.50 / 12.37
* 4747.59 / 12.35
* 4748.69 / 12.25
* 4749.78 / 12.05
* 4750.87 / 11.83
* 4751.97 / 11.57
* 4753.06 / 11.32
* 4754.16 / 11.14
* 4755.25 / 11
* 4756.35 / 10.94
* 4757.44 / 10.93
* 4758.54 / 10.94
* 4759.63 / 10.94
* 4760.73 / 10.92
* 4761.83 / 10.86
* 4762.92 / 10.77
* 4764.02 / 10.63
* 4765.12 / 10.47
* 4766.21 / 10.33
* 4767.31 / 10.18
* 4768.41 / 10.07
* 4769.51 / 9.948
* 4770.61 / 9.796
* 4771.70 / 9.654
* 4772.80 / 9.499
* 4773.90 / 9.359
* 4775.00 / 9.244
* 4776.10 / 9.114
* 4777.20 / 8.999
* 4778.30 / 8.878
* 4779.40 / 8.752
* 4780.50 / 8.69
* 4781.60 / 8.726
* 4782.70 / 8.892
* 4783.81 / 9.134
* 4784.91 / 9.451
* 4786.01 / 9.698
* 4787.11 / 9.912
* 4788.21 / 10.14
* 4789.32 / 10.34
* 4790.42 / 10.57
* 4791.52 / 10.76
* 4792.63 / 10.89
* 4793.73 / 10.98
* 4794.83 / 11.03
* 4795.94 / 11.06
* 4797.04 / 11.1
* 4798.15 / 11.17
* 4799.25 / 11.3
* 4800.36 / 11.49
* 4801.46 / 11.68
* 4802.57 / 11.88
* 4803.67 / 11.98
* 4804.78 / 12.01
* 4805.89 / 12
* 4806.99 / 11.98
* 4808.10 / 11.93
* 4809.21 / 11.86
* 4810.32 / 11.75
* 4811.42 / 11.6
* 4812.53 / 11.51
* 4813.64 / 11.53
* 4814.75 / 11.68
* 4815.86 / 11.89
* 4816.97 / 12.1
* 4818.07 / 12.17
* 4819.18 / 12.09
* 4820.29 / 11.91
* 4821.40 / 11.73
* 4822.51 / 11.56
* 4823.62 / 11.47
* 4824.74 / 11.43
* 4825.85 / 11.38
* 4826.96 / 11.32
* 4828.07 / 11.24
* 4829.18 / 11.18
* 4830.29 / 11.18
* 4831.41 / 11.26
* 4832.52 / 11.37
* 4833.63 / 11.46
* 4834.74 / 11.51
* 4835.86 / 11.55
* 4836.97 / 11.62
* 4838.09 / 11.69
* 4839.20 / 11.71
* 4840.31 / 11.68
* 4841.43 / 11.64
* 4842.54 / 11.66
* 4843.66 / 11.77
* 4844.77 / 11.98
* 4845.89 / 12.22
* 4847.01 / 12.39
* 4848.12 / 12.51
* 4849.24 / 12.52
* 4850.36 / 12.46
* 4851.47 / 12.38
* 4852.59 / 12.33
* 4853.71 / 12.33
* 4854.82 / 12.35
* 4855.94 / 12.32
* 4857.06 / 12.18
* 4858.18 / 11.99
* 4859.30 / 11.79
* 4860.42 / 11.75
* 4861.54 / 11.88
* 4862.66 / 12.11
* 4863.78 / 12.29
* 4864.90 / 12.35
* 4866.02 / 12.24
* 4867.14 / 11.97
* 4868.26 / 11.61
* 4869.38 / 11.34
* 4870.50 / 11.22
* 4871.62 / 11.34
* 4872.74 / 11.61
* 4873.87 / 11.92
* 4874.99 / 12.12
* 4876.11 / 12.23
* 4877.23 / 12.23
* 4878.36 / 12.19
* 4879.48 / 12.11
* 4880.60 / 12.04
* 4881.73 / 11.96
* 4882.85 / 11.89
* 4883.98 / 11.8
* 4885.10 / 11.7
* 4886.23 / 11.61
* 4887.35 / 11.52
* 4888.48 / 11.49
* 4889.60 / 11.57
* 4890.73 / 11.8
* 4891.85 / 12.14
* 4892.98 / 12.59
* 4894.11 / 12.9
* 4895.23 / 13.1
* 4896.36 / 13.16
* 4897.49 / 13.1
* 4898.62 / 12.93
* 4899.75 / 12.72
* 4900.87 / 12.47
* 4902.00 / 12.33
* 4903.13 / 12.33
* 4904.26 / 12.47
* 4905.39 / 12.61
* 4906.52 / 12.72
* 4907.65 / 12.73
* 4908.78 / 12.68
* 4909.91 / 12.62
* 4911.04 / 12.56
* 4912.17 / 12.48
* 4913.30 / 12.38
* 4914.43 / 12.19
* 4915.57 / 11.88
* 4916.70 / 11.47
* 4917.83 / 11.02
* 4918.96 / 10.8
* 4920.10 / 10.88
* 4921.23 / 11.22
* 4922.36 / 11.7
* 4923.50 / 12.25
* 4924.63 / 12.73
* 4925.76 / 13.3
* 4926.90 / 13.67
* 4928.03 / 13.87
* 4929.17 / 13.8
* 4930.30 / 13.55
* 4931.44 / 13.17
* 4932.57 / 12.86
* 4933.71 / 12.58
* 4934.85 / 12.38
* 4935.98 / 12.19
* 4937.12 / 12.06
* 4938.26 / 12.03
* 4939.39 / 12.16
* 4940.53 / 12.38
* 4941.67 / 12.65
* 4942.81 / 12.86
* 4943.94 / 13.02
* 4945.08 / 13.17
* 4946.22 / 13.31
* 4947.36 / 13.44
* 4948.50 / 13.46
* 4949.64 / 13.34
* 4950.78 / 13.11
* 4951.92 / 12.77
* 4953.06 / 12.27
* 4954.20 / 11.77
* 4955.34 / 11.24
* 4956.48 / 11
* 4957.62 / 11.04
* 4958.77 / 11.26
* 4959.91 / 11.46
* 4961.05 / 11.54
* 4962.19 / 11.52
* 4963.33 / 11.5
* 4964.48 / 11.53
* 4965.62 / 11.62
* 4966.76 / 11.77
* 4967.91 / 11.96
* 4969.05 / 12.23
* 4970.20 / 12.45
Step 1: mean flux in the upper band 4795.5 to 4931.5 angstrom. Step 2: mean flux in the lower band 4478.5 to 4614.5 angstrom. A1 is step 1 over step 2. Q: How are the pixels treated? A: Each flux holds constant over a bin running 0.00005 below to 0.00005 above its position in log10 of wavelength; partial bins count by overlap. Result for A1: 1.07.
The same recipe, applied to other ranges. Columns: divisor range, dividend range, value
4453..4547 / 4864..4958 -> 1.22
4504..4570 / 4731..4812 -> 1.01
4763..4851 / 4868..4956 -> 1.12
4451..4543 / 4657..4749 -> 1.22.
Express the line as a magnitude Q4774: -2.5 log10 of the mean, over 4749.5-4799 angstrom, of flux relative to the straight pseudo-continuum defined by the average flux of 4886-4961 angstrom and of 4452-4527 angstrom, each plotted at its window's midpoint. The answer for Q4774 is 0.13 mag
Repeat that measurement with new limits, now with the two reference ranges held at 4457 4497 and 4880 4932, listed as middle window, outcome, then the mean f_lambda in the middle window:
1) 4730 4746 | -0.052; 12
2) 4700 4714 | -0.075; 12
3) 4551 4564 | -0.137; 11.8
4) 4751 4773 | 0.088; 10.6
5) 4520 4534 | 0.083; 9.45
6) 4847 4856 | -0.033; 12.4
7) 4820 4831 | 0.044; 11.4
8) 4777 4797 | 0.182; 9.88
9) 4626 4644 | -0.143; 12.3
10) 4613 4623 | -0.183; 12.7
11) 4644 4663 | -0.123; 12.2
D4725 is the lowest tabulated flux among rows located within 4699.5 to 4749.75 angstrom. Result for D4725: 11.71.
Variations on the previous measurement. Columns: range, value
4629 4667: 11.05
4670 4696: 11.6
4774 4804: 8.69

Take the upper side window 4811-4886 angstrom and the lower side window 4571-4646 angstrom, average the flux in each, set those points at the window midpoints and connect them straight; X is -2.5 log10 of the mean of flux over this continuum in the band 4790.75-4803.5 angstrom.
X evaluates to 0.07 mag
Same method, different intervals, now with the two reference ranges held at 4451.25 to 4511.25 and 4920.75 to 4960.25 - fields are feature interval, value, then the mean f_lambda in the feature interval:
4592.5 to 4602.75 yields -0.156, 12.2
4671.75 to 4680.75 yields -0.140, 12.5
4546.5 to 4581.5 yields -0.127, 11.7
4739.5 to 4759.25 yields -0.024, 11.7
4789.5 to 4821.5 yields 0.020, 11.6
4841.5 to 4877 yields 0.004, 12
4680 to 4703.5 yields -0.100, 12.2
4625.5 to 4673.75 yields -0.122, 12.2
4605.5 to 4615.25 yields -0.187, 12.6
